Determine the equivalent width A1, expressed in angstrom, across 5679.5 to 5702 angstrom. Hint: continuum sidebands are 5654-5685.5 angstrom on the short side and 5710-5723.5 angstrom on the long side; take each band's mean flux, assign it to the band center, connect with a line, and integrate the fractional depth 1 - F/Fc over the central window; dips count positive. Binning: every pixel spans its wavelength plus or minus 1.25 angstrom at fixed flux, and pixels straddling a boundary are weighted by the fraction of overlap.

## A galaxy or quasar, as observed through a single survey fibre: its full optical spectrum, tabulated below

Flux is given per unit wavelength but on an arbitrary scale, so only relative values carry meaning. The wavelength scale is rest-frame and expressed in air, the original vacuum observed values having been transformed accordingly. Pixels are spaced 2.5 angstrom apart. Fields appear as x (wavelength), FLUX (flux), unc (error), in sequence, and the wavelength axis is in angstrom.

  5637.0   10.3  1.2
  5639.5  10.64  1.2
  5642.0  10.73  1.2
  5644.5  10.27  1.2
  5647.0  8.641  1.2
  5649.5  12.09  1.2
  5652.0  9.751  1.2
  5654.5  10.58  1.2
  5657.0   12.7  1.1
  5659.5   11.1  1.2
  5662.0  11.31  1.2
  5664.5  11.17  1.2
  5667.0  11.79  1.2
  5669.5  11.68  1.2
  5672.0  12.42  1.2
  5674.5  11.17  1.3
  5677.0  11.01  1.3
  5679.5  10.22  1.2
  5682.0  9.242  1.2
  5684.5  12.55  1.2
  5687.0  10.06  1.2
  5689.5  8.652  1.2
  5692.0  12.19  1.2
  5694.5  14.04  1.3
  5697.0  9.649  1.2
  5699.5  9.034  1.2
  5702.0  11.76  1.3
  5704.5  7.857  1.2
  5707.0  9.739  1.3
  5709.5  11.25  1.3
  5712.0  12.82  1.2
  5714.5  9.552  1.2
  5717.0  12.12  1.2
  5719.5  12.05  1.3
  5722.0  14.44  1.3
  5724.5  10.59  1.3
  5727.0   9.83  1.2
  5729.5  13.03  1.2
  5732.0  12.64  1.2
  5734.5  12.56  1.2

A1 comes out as 1.8 angstrom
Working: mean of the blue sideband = 11.3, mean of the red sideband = 12.1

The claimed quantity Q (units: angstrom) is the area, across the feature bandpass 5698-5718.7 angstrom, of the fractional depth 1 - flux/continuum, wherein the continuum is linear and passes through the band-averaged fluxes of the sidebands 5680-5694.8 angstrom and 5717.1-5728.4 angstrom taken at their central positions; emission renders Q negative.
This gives 1.6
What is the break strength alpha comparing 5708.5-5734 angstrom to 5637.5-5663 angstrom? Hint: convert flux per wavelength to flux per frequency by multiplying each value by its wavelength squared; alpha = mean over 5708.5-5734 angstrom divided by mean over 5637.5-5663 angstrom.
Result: 1.1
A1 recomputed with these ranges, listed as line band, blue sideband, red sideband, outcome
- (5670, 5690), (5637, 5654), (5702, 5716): -0.8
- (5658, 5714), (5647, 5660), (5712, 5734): 2.3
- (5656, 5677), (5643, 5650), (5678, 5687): -2.5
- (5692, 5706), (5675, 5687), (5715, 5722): 1.0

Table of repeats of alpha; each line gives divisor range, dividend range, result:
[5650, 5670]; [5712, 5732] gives 1.07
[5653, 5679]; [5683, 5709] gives 0.93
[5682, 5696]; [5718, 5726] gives 1.10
